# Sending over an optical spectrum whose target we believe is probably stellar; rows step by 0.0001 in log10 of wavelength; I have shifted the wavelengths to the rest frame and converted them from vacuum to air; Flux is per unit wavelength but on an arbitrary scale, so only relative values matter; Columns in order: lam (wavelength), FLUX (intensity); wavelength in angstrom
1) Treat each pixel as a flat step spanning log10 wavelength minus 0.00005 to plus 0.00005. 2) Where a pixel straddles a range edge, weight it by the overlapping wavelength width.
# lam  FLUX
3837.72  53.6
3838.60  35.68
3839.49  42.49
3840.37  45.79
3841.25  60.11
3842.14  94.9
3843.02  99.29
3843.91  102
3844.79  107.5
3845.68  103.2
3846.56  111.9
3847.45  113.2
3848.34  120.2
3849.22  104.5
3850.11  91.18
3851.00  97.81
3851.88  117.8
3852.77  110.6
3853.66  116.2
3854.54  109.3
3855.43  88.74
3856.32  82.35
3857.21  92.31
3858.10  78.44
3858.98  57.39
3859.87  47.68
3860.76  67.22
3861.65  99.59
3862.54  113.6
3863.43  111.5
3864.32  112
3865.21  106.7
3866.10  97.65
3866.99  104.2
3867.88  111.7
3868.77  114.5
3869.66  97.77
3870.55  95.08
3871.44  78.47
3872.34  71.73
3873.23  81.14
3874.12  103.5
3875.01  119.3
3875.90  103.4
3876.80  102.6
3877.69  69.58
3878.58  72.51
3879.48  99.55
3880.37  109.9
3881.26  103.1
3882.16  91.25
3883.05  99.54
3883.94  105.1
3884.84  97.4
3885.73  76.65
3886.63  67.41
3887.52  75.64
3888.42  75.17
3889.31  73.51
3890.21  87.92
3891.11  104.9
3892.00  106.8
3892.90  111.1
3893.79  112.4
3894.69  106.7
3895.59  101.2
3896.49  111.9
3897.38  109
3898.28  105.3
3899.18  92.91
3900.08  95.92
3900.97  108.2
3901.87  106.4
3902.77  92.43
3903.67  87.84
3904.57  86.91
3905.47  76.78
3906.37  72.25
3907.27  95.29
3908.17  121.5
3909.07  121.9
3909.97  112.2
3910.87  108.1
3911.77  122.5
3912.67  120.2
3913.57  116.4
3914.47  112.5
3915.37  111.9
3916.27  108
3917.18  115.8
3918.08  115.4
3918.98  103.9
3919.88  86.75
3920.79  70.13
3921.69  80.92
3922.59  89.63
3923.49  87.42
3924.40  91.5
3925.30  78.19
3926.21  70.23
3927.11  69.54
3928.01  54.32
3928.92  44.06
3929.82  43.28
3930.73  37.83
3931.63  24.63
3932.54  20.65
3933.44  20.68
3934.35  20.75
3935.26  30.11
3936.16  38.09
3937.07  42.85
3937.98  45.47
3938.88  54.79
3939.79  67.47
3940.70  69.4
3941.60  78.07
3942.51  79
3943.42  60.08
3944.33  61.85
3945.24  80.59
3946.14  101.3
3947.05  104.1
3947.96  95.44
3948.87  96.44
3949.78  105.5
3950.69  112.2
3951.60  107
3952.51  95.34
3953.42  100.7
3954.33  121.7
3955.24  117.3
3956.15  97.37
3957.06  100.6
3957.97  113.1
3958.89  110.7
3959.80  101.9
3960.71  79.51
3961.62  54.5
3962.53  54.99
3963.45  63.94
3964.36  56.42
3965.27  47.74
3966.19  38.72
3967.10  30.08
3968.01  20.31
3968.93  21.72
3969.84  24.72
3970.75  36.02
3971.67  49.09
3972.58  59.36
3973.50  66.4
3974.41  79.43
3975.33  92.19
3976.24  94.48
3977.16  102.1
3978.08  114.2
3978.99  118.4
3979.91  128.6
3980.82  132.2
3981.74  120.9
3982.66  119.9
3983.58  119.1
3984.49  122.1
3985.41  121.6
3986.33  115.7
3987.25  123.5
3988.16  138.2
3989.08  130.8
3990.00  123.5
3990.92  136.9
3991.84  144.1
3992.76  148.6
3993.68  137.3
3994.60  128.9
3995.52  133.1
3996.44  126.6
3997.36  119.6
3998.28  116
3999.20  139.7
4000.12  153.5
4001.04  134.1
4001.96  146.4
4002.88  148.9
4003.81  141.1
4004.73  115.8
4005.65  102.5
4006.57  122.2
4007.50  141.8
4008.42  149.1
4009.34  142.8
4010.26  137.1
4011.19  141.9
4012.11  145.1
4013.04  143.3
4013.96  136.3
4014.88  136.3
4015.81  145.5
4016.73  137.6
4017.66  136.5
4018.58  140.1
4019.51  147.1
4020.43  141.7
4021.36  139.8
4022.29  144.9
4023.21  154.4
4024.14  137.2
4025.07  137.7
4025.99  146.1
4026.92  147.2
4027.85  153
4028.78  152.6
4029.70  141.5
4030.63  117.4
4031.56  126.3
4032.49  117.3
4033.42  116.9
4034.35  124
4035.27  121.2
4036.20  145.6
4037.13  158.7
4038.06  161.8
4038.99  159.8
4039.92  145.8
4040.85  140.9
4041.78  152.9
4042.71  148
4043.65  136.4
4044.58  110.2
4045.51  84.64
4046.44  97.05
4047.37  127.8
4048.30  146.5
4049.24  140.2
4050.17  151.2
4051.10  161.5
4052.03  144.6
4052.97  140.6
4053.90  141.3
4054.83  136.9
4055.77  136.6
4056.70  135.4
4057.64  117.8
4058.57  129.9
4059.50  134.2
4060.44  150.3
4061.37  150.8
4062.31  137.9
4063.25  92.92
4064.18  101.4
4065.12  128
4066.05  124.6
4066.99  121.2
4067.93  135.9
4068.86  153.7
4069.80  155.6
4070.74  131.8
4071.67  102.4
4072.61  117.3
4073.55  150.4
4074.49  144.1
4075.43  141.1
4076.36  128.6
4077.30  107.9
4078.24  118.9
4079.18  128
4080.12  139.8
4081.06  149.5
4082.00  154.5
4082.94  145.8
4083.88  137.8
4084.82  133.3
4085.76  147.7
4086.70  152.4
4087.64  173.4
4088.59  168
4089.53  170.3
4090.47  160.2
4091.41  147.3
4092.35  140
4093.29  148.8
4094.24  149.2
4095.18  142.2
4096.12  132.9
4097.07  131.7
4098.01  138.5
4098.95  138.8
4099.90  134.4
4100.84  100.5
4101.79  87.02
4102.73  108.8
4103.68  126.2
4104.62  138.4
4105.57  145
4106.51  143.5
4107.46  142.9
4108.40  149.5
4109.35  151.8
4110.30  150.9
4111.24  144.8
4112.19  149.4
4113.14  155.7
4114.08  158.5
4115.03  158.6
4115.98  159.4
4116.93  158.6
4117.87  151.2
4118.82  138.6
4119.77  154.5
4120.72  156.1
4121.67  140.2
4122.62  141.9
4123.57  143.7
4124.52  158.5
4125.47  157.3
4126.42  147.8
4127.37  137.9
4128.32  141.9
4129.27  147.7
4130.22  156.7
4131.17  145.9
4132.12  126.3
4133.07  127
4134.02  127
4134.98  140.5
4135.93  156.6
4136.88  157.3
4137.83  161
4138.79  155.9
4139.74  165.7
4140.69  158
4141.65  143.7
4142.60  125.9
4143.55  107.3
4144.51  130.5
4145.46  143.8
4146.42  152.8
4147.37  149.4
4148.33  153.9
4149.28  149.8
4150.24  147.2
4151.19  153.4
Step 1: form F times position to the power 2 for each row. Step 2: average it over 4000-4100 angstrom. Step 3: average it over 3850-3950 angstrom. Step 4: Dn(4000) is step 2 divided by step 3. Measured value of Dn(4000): 1.7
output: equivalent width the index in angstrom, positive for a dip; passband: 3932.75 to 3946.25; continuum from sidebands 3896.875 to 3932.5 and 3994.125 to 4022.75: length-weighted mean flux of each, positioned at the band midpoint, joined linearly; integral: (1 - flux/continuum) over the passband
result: 6.3 angstrom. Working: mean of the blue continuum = 90.2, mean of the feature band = 55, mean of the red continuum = 137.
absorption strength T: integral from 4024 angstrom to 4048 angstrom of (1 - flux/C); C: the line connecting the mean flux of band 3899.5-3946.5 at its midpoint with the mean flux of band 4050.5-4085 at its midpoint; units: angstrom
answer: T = -2.6 angstrom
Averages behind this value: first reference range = 79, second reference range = 134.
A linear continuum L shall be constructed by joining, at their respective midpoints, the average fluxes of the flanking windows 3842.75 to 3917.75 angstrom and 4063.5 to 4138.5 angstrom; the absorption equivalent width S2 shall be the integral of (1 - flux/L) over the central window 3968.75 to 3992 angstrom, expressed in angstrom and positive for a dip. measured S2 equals 3.28 angstrom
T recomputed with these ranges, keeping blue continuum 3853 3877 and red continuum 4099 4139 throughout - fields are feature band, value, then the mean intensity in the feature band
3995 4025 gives -3.6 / 137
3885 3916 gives 0.7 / 99.7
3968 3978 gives 4.6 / 62.5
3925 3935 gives 6.0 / 43.2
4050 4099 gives -1.3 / 139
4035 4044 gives -1.4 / 148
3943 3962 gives 2.6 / 96.3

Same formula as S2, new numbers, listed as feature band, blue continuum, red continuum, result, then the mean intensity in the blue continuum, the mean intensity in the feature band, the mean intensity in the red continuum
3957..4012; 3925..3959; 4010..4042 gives 1.6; 72.6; 106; 141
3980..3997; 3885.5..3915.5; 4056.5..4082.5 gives -1.9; 99.7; 129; 132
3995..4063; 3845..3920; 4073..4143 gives -4.9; 98.9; 137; 144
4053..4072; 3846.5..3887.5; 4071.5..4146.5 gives 0.3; 95.8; 131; 143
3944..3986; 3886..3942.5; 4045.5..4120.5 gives 5.4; 83.3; 86.9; 139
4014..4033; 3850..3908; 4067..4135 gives -2.2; 95.1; 140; 142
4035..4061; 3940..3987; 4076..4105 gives -3.7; 86.2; 138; 138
